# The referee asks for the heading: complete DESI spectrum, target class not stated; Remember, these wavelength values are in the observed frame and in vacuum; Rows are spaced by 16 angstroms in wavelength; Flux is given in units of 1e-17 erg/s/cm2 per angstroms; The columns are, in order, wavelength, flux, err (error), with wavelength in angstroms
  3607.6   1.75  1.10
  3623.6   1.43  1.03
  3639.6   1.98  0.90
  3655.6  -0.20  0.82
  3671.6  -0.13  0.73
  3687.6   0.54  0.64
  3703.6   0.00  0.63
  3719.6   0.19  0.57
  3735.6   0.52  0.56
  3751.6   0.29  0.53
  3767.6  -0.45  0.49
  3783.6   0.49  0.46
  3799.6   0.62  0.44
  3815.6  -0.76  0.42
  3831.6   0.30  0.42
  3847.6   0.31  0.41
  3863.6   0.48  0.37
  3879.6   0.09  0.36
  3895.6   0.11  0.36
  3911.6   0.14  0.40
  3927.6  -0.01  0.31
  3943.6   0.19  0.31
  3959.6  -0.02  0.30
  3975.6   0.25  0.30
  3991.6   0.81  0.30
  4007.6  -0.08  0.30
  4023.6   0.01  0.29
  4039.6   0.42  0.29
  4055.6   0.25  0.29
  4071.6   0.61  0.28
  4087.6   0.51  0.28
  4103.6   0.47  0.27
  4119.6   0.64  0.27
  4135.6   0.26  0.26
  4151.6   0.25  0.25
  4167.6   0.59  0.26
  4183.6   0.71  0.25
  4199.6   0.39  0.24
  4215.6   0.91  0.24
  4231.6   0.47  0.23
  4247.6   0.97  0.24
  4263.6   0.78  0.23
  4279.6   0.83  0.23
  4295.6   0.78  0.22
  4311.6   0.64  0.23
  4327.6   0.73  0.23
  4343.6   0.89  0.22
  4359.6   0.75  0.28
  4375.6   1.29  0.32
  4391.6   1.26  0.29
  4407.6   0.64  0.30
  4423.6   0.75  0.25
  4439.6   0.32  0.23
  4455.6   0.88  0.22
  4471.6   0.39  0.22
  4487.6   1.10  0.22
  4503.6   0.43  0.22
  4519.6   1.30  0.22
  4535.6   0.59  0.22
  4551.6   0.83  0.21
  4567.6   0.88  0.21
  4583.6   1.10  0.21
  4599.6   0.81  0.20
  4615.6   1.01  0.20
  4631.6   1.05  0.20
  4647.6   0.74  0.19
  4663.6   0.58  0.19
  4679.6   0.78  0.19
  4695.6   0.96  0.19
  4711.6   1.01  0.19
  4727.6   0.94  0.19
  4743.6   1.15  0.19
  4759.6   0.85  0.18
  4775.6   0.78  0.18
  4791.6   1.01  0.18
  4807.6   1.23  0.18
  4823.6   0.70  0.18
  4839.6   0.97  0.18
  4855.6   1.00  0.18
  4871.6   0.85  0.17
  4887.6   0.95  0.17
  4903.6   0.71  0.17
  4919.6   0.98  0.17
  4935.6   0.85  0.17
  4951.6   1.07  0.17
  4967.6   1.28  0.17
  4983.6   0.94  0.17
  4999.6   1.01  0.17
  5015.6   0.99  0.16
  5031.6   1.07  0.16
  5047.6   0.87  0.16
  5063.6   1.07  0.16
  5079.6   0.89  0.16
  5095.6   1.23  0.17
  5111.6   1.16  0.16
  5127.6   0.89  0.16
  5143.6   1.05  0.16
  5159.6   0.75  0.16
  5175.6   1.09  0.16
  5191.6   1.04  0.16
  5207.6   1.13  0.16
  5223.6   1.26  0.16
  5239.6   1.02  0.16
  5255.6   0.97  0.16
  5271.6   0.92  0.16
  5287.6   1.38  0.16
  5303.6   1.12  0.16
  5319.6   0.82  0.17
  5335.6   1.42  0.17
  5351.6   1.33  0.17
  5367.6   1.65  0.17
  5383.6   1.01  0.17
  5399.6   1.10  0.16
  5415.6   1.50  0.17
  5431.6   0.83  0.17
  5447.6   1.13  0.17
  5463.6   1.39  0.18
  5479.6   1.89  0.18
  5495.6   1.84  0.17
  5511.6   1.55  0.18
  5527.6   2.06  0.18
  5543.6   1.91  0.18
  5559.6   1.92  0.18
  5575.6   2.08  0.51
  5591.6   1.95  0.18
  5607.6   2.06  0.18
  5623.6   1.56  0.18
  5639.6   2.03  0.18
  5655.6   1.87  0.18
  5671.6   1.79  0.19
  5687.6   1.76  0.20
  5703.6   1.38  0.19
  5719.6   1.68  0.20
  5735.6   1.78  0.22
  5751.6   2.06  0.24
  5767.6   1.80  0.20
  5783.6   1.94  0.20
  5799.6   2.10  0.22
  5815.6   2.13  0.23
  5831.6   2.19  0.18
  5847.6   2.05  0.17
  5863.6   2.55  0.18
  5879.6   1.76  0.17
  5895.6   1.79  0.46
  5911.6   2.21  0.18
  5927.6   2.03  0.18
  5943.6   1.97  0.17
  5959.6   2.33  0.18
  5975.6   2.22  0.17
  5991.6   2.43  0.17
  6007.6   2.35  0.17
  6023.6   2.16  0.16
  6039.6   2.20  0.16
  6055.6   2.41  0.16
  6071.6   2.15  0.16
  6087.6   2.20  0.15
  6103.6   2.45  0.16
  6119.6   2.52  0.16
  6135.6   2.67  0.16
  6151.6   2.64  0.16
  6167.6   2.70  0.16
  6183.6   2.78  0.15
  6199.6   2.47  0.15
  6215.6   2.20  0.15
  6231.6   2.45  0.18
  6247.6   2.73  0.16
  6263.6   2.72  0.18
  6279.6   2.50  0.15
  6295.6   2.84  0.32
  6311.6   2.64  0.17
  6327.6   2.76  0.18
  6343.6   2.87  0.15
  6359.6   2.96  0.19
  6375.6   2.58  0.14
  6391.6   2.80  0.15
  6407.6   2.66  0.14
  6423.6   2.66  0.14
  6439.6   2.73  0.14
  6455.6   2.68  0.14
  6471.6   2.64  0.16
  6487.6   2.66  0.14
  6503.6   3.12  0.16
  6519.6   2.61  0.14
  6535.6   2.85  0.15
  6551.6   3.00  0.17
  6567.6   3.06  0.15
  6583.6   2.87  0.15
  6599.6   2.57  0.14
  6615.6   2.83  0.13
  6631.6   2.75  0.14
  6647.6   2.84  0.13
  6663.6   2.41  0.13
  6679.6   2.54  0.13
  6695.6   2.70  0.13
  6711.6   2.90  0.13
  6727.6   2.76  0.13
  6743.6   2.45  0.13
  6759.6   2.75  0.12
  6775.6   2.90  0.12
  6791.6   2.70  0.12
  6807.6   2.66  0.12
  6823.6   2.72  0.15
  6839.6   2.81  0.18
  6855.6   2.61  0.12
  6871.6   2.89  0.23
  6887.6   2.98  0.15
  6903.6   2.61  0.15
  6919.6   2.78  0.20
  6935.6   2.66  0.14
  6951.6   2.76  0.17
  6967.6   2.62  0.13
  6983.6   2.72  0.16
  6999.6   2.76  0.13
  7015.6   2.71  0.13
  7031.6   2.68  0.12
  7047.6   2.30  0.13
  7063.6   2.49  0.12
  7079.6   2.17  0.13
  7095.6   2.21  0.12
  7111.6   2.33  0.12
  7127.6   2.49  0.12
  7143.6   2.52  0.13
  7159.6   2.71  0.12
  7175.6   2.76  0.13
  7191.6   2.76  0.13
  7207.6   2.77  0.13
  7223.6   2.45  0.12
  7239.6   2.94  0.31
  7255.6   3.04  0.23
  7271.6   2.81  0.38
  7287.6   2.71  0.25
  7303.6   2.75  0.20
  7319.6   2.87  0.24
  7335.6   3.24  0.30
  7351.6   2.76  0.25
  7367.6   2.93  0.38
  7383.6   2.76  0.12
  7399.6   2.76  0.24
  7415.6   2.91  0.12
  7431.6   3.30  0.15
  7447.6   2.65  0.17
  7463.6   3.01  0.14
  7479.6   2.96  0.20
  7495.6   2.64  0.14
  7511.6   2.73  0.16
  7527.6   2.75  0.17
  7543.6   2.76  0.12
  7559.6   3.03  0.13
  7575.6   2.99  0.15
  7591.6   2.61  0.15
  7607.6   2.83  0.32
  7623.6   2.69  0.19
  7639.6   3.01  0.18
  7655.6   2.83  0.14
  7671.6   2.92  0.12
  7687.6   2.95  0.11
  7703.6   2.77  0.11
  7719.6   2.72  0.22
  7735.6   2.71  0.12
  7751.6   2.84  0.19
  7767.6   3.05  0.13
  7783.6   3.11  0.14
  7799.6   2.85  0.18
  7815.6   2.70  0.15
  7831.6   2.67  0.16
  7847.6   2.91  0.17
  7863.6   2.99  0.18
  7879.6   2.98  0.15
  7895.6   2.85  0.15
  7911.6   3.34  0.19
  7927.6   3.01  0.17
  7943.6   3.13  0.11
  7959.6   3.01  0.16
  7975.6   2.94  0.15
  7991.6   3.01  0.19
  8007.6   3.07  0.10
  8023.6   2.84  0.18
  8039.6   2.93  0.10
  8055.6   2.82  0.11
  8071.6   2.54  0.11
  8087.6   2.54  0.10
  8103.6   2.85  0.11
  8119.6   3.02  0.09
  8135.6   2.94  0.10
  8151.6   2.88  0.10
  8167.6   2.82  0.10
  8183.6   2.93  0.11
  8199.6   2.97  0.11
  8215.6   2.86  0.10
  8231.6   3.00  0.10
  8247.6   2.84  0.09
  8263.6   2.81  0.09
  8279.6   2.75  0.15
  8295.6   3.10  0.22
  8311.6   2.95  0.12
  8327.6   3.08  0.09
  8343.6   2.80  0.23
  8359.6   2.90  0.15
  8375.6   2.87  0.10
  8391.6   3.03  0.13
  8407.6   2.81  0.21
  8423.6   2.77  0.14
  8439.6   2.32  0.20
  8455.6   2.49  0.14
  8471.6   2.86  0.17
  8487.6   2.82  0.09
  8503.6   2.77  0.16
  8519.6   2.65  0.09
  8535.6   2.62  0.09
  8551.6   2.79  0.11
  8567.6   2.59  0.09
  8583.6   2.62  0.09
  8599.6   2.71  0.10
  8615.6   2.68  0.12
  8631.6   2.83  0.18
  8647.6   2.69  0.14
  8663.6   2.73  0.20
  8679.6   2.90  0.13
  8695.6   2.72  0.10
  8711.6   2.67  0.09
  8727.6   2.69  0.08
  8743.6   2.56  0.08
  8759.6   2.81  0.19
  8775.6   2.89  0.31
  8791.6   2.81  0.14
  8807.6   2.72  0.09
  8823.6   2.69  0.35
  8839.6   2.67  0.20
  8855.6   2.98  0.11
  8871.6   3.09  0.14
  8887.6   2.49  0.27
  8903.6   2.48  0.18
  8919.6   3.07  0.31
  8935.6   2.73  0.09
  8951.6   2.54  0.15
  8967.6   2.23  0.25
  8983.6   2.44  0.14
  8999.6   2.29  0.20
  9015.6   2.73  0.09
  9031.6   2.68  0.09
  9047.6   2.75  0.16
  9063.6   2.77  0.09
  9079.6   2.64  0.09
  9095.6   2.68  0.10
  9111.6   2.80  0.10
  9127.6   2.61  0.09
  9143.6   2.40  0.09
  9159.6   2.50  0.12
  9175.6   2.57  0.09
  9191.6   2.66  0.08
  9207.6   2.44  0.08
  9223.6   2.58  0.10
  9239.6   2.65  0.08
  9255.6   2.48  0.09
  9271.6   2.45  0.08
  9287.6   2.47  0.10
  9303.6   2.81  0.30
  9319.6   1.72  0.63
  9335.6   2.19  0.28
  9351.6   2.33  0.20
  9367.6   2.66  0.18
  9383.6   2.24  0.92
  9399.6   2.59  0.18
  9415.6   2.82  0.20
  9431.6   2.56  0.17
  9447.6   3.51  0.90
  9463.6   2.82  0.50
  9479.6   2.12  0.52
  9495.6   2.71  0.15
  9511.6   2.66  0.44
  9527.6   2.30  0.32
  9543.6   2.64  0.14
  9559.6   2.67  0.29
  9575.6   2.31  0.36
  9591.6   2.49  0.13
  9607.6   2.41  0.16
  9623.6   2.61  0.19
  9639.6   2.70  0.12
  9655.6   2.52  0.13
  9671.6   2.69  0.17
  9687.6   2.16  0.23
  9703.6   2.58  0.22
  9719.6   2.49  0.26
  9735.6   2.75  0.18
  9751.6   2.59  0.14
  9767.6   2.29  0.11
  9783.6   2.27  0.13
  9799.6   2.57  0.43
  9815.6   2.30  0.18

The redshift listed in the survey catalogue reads 0.370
